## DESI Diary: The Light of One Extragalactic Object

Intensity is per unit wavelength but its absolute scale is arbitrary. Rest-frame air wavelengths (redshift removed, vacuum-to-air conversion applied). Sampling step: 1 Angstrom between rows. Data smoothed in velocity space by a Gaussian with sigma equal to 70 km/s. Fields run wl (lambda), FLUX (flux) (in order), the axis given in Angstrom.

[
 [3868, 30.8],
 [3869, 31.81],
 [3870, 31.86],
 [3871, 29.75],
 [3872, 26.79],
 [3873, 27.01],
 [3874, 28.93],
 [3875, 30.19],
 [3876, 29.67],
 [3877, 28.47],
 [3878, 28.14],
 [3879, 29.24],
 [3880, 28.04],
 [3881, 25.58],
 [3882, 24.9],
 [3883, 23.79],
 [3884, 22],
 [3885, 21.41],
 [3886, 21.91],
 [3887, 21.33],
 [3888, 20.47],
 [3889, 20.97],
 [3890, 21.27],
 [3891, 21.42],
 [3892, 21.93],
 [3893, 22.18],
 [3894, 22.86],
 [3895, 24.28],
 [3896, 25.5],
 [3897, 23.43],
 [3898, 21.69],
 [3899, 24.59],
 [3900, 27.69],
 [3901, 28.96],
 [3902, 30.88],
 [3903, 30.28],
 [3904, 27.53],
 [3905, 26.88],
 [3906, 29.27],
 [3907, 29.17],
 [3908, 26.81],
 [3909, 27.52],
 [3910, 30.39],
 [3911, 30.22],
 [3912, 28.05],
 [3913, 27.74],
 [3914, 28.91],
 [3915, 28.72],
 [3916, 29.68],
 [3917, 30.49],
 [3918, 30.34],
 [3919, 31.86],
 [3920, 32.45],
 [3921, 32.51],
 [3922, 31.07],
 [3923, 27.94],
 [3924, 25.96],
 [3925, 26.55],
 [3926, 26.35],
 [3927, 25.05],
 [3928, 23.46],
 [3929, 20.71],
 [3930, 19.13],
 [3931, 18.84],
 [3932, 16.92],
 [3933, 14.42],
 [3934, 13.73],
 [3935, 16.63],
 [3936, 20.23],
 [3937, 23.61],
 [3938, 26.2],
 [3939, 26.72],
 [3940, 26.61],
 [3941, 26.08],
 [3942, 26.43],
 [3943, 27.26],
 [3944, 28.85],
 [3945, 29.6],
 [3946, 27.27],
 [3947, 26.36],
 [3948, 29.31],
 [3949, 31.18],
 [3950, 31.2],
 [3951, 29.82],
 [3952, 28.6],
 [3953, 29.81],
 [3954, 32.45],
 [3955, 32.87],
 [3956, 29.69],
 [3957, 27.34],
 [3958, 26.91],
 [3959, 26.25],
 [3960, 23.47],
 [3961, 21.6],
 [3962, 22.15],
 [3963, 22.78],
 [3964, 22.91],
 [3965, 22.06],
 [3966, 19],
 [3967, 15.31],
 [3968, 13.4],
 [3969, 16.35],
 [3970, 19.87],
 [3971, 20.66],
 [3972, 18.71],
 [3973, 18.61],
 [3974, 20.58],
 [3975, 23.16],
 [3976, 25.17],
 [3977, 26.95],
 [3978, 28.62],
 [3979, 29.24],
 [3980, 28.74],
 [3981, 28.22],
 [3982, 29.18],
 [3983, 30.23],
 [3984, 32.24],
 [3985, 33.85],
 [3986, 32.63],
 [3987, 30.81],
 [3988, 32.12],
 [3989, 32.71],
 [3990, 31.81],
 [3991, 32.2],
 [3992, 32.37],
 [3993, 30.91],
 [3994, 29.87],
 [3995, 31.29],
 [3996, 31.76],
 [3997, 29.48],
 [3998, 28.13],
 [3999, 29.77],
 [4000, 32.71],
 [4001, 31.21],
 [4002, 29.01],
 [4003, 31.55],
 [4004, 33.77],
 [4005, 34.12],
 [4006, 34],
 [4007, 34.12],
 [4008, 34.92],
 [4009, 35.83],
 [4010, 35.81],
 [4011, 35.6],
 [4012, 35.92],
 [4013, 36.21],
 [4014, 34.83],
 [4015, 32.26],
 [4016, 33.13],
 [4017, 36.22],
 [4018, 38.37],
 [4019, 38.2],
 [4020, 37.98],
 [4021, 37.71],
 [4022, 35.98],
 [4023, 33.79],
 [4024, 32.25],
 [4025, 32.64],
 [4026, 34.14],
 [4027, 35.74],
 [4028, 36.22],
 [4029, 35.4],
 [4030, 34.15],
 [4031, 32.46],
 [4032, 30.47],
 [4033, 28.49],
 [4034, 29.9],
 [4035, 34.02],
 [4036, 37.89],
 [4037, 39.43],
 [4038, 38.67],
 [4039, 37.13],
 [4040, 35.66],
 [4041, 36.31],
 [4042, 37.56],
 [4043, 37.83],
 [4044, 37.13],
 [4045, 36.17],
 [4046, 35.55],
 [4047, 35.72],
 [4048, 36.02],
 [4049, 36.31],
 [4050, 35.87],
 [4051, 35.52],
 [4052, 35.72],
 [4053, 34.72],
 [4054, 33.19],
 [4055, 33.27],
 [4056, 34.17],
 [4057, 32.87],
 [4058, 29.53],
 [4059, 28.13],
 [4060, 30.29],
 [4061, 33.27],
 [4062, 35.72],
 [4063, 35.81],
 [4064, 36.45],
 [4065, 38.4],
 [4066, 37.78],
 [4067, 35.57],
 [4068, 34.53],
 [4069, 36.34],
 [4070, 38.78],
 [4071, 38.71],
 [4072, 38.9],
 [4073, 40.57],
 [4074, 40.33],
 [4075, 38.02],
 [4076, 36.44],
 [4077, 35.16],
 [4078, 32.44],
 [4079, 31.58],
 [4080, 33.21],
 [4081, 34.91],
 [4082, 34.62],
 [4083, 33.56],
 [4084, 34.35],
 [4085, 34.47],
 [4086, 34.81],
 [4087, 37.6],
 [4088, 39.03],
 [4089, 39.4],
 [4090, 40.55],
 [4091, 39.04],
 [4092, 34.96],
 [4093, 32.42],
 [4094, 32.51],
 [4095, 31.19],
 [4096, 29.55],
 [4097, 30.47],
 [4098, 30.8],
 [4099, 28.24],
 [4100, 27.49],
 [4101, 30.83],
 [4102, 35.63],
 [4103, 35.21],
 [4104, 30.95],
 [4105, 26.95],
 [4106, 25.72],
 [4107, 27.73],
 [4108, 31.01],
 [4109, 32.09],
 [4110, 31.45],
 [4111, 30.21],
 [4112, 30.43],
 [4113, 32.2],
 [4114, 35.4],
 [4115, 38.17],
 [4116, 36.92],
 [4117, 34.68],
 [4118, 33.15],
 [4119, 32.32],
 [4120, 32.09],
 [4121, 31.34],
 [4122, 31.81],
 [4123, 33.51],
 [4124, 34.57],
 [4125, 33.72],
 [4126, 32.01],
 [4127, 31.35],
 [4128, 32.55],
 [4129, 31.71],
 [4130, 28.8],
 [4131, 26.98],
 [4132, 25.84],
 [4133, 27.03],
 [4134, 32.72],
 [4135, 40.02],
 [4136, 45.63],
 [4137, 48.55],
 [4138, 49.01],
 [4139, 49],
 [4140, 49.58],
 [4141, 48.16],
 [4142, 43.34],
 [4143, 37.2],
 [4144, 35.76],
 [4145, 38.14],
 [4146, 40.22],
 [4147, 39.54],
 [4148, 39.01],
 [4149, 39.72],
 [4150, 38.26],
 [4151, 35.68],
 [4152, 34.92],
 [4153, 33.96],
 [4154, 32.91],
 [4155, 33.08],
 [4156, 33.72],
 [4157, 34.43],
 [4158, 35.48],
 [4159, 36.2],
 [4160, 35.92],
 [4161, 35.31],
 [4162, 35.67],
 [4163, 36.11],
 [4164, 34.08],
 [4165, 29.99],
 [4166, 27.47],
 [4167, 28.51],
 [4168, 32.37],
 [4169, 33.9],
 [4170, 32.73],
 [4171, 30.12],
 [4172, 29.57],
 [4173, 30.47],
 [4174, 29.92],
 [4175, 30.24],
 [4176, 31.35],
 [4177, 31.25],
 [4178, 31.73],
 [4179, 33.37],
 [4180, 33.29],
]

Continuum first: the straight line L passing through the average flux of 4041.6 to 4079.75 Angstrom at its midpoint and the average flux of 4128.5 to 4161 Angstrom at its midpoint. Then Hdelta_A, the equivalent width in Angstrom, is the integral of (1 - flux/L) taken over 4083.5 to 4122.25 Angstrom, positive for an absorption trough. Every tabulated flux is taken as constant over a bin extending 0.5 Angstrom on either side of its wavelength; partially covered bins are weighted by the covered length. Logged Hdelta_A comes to 3.8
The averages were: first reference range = 35.5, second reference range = 37.5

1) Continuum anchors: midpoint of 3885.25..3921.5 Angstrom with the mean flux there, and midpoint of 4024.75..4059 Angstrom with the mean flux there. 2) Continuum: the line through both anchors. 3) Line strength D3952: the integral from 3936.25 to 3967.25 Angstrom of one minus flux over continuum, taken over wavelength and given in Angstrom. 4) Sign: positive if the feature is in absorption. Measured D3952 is 3.1 Angstrom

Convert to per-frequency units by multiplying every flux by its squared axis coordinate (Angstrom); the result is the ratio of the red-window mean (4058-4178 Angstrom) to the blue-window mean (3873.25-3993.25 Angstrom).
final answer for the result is 1.5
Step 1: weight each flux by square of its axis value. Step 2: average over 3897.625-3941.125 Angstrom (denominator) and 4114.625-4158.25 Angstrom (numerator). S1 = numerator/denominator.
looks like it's 1.5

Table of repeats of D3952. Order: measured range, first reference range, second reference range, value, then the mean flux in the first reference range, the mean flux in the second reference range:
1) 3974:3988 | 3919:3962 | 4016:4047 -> 0.57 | 25.9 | 35.4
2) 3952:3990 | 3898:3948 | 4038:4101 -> 4.59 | 26.4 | 35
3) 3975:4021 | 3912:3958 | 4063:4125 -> -4.14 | 26.6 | 34.1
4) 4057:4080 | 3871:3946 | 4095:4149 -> -2.25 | 25.7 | 34.5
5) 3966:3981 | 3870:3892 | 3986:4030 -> 4.52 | 25.4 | 33.6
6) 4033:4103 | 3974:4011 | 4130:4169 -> -2.73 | 31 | 36.7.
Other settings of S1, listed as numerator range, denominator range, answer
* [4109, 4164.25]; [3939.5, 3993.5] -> 1.46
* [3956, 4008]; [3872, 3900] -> 1.17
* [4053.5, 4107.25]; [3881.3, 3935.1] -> 1.47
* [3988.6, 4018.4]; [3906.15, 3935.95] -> 1.33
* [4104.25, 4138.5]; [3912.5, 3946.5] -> 1.43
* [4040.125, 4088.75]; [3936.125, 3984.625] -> 1.46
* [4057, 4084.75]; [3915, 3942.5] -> 1.52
